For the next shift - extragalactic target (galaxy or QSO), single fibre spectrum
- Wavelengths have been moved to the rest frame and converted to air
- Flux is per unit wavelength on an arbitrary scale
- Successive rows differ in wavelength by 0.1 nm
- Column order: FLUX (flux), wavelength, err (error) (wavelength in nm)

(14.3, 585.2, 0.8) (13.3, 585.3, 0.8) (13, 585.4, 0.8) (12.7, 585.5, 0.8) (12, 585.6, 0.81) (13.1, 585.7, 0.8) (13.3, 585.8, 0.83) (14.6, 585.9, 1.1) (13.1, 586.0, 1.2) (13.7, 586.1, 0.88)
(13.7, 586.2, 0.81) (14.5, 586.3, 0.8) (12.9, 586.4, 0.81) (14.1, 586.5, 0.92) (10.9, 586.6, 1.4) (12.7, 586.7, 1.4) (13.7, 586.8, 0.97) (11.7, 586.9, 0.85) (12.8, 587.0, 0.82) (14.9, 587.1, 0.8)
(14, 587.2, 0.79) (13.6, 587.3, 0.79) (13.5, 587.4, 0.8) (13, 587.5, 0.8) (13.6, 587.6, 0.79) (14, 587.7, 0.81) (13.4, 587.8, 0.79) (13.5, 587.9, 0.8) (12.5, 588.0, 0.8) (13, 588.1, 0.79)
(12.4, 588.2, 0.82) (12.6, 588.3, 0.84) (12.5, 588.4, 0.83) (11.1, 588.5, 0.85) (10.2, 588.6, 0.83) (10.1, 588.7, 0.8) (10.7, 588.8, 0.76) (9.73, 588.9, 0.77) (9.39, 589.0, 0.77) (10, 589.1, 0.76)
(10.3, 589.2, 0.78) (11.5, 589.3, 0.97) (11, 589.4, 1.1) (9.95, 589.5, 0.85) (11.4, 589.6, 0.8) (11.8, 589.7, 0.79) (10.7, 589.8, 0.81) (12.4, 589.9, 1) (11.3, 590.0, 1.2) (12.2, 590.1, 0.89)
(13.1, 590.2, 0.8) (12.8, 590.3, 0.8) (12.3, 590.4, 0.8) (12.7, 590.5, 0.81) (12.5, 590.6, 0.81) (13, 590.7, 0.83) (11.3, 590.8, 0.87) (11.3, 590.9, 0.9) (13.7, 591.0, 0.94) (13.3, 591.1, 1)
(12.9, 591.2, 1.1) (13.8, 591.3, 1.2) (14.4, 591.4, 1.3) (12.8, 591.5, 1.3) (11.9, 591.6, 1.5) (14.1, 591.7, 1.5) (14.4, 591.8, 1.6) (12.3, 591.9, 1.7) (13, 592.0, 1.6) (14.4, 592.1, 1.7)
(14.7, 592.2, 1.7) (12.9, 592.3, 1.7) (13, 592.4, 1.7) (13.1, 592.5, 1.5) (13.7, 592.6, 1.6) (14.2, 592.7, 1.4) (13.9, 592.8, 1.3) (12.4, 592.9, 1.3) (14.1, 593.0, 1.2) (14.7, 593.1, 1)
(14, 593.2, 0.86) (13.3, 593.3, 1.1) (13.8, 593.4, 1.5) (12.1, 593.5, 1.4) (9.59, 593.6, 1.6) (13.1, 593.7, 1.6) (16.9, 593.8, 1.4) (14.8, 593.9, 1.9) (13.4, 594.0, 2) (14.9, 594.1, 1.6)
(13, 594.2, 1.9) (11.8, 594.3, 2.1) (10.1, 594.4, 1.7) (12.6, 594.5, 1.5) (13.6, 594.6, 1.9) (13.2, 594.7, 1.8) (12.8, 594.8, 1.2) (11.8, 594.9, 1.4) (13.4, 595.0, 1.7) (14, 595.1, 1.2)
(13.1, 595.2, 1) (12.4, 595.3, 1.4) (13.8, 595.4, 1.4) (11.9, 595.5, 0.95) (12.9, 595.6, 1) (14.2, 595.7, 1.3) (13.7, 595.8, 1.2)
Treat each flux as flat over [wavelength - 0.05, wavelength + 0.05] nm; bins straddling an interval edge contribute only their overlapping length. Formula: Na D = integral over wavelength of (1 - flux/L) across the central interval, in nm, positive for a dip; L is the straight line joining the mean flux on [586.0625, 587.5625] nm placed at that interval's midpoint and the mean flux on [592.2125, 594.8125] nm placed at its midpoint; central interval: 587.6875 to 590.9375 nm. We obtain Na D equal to 0.394 nm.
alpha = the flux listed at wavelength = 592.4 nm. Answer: 13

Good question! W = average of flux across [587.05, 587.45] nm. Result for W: 14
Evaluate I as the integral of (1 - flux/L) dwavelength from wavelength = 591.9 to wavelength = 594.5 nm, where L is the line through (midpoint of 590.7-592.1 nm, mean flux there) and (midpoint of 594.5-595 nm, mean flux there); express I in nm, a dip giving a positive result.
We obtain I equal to -0.08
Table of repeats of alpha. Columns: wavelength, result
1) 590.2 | 13.1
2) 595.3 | 12.4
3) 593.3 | 13.3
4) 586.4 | 12.9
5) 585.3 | 13.3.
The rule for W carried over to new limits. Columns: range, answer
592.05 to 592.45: 13.8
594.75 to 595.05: 12.7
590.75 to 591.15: 12.4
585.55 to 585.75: 12.6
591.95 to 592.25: 14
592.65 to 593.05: 13.6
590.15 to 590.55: 12.7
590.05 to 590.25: 12.7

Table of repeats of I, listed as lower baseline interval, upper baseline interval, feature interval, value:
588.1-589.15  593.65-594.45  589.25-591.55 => -0.09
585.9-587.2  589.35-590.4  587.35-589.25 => 0.09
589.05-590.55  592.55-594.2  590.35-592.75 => -0.11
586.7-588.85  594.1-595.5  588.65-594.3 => 0.05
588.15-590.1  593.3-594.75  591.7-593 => -0.12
